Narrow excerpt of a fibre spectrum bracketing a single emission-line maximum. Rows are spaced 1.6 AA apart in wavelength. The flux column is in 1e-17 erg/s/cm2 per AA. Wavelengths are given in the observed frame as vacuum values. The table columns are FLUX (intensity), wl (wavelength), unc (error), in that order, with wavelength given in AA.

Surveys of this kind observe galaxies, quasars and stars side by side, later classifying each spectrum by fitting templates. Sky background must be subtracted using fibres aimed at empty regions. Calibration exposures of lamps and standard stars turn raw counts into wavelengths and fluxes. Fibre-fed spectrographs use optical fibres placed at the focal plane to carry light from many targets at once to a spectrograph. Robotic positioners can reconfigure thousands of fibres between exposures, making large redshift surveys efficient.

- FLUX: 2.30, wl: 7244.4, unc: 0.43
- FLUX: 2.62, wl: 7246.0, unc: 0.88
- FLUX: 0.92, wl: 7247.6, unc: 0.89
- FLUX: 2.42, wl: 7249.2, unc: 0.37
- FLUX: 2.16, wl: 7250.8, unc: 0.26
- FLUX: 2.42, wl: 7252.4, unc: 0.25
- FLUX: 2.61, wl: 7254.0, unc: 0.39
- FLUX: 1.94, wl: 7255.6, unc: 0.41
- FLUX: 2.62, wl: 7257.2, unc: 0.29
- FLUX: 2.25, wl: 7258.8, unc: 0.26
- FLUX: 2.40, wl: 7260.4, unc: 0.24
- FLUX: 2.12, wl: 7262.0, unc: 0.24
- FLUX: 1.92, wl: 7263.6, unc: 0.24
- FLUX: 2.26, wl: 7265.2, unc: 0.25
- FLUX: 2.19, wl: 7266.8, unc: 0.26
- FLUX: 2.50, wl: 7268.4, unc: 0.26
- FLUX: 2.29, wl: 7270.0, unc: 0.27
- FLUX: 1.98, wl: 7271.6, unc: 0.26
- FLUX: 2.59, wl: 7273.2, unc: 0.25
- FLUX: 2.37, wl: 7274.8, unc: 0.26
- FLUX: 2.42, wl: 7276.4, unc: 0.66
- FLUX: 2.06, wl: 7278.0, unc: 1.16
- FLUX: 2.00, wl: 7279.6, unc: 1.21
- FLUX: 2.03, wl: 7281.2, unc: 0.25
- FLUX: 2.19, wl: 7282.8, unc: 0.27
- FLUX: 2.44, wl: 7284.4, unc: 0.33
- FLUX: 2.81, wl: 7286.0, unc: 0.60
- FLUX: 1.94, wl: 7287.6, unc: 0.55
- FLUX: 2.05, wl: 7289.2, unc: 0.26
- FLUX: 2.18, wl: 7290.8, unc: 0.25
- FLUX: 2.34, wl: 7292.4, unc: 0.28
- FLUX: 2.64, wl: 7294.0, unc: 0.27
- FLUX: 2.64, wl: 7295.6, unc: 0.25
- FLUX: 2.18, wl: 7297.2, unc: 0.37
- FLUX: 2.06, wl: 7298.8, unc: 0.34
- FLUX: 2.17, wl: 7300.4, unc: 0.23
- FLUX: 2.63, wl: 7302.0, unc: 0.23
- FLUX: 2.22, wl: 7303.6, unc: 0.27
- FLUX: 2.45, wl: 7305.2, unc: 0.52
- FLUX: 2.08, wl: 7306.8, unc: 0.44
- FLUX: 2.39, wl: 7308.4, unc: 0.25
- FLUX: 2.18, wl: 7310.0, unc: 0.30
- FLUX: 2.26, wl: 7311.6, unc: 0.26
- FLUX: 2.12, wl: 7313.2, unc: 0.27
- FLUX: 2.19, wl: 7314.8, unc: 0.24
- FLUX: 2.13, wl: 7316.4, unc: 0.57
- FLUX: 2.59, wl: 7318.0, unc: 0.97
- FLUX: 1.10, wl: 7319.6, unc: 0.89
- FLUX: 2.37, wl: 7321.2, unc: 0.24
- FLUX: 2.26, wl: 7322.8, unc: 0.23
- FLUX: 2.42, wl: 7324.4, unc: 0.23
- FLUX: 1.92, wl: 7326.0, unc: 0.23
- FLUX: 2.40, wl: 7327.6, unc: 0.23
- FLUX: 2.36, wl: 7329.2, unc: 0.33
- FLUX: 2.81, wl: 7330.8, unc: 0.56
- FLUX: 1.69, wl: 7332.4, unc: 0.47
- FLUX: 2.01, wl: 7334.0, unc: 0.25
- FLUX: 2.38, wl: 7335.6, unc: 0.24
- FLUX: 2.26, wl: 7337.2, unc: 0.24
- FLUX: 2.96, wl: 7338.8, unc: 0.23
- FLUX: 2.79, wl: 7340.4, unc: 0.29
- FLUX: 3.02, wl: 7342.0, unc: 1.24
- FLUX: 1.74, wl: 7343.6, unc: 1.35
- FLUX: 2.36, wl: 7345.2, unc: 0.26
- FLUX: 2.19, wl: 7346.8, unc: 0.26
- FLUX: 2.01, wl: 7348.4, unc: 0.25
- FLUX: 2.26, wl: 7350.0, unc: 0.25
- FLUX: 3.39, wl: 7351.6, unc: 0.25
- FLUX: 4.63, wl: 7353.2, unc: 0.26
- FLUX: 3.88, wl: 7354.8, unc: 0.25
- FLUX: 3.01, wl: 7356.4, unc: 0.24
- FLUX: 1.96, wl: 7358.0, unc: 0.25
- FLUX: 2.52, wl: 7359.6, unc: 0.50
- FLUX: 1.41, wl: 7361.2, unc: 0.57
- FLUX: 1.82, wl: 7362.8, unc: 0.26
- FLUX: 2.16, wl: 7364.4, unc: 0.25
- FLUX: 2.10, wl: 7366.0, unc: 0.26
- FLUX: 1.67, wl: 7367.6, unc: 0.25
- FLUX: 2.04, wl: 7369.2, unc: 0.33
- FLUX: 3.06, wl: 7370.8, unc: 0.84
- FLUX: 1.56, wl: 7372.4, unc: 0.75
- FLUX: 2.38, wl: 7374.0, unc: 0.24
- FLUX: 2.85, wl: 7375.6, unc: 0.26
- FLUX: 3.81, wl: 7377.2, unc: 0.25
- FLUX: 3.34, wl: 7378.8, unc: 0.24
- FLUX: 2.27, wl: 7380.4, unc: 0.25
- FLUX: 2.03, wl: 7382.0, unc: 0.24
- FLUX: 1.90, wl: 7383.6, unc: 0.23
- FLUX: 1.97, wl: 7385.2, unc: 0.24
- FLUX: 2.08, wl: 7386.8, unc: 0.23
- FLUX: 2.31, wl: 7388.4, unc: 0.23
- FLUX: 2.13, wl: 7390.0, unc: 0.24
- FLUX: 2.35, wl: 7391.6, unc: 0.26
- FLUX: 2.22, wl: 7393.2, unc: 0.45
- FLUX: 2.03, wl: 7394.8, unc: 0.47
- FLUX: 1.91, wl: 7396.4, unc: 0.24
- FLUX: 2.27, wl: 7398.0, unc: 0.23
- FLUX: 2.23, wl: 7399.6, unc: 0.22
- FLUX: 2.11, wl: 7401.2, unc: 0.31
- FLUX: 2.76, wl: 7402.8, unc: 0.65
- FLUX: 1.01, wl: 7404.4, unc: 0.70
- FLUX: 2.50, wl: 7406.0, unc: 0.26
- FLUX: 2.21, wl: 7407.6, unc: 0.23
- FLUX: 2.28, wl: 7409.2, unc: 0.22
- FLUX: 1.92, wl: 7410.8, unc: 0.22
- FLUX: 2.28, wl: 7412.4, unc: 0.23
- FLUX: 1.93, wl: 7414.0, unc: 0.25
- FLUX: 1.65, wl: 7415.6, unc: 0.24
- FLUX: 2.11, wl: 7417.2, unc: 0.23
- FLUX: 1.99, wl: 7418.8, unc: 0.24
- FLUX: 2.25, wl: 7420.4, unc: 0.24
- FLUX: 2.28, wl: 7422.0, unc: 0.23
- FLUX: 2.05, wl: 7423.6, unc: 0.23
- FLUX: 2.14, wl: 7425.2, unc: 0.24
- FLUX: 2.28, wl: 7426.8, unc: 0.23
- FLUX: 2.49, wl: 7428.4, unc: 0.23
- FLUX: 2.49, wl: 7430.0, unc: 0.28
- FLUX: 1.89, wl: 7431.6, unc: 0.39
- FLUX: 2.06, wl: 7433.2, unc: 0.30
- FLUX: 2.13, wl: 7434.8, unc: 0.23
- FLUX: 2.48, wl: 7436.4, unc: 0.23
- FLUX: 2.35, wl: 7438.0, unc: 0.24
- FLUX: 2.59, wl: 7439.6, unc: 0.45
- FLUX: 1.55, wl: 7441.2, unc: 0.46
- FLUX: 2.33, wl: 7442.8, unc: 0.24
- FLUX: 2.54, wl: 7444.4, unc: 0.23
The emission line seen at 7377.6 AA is [N II]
